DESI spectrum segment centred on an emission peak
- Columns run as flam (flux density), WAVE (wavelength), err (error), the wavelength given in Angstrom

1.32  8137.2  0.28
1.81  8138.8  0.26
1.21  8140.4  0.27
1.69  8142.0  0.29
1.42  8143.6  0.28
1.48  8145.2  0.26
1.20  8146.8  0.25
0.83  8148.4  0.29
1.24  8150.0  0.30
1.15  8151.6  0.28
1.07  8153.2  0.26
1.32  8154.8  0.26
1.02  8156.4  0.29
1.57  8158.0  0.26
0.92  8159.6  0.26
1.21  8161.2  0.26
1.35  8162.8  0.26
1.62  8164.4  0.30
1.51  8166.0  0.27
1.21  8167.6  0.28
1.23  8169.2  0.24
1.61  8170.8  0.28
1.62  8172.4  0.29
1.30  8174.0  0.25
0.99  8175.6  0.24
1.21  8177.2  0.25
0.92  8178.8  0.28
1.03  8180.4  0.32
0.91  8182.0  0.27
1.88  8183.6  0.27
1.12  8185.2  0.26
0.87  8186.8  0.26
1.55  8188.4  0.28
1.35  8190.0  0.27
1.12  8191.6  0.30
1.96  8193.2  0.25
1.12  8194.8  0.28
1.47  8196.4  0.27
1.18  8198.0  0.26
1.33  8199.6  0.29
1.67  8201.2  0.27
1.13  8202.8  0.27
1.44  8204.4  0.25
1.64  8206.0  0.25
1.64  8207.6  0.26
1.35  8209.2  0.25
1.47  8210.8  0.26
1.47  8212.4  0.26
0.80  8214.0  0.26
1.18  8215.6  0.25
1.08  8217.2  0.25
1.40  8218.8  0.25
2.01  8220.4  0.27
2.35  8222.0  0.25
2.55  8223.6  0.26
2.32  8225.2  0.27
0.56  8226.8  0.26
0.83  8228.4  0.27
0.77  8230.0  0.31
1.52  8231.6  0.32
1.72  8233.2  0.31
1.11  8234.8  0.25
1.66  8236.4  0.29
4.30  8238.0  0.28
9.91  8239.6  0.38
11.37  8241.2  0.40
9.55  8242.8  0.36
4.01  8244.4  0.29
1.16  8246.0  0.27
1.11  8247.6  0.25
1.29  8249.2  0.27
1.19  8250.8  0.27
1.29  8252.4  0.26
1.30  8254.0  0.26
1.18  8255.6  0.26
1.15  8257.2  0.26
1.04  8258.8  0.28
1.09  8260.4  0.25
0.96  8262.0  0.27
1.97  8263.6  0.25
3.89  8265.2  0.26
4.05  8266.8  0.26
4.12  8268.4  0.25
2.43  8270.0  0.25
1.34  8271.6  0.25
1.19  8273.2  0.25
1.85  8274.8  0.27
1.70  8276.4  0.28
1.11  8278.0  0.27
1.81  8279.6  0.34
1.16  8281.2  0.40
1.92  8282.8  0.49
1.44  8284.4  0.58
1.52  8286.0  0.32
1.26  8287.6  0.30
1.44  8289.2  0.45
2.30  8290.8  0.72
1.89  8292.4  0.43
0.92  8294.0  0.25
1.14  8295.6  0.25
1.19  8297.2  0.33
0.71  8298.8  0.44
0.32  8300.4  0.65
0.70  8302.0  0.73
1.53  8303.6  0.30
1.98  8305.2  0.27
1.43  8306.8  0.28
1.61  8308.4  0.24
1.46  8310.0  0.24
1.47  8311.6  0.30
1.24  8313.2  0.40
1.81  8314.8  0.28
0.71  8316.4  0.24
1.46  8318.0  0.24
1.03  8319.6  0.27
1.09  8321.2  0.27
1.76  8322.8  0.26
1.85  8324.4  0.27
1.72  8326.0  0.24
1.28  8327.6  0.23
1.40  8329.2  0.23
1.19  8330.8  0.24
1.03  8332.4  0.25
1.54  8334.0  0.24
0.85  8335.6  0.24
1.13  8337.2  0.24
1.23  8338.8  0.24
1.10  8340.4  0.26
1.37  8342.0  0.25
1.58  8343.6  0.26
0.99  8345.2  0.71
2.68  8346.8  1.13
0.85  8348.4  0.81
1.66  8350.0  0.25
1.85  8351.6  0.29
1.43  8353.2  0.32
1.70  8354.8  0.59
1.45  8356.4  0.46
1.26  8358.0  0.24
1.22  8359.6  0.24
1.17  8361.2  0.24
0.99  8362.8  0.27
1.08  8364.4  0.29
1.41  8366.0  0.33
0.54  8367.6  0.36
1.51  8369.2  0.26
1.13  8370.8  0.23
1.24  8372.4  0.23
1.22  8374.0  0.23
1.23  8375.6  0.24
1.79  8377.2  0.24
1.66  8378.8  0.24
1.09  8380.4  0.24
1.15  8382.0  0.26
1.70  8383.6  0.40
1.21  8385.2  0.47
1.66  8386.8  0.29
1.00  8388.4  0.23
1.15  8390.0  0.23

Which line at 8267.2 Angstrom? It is [N II]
